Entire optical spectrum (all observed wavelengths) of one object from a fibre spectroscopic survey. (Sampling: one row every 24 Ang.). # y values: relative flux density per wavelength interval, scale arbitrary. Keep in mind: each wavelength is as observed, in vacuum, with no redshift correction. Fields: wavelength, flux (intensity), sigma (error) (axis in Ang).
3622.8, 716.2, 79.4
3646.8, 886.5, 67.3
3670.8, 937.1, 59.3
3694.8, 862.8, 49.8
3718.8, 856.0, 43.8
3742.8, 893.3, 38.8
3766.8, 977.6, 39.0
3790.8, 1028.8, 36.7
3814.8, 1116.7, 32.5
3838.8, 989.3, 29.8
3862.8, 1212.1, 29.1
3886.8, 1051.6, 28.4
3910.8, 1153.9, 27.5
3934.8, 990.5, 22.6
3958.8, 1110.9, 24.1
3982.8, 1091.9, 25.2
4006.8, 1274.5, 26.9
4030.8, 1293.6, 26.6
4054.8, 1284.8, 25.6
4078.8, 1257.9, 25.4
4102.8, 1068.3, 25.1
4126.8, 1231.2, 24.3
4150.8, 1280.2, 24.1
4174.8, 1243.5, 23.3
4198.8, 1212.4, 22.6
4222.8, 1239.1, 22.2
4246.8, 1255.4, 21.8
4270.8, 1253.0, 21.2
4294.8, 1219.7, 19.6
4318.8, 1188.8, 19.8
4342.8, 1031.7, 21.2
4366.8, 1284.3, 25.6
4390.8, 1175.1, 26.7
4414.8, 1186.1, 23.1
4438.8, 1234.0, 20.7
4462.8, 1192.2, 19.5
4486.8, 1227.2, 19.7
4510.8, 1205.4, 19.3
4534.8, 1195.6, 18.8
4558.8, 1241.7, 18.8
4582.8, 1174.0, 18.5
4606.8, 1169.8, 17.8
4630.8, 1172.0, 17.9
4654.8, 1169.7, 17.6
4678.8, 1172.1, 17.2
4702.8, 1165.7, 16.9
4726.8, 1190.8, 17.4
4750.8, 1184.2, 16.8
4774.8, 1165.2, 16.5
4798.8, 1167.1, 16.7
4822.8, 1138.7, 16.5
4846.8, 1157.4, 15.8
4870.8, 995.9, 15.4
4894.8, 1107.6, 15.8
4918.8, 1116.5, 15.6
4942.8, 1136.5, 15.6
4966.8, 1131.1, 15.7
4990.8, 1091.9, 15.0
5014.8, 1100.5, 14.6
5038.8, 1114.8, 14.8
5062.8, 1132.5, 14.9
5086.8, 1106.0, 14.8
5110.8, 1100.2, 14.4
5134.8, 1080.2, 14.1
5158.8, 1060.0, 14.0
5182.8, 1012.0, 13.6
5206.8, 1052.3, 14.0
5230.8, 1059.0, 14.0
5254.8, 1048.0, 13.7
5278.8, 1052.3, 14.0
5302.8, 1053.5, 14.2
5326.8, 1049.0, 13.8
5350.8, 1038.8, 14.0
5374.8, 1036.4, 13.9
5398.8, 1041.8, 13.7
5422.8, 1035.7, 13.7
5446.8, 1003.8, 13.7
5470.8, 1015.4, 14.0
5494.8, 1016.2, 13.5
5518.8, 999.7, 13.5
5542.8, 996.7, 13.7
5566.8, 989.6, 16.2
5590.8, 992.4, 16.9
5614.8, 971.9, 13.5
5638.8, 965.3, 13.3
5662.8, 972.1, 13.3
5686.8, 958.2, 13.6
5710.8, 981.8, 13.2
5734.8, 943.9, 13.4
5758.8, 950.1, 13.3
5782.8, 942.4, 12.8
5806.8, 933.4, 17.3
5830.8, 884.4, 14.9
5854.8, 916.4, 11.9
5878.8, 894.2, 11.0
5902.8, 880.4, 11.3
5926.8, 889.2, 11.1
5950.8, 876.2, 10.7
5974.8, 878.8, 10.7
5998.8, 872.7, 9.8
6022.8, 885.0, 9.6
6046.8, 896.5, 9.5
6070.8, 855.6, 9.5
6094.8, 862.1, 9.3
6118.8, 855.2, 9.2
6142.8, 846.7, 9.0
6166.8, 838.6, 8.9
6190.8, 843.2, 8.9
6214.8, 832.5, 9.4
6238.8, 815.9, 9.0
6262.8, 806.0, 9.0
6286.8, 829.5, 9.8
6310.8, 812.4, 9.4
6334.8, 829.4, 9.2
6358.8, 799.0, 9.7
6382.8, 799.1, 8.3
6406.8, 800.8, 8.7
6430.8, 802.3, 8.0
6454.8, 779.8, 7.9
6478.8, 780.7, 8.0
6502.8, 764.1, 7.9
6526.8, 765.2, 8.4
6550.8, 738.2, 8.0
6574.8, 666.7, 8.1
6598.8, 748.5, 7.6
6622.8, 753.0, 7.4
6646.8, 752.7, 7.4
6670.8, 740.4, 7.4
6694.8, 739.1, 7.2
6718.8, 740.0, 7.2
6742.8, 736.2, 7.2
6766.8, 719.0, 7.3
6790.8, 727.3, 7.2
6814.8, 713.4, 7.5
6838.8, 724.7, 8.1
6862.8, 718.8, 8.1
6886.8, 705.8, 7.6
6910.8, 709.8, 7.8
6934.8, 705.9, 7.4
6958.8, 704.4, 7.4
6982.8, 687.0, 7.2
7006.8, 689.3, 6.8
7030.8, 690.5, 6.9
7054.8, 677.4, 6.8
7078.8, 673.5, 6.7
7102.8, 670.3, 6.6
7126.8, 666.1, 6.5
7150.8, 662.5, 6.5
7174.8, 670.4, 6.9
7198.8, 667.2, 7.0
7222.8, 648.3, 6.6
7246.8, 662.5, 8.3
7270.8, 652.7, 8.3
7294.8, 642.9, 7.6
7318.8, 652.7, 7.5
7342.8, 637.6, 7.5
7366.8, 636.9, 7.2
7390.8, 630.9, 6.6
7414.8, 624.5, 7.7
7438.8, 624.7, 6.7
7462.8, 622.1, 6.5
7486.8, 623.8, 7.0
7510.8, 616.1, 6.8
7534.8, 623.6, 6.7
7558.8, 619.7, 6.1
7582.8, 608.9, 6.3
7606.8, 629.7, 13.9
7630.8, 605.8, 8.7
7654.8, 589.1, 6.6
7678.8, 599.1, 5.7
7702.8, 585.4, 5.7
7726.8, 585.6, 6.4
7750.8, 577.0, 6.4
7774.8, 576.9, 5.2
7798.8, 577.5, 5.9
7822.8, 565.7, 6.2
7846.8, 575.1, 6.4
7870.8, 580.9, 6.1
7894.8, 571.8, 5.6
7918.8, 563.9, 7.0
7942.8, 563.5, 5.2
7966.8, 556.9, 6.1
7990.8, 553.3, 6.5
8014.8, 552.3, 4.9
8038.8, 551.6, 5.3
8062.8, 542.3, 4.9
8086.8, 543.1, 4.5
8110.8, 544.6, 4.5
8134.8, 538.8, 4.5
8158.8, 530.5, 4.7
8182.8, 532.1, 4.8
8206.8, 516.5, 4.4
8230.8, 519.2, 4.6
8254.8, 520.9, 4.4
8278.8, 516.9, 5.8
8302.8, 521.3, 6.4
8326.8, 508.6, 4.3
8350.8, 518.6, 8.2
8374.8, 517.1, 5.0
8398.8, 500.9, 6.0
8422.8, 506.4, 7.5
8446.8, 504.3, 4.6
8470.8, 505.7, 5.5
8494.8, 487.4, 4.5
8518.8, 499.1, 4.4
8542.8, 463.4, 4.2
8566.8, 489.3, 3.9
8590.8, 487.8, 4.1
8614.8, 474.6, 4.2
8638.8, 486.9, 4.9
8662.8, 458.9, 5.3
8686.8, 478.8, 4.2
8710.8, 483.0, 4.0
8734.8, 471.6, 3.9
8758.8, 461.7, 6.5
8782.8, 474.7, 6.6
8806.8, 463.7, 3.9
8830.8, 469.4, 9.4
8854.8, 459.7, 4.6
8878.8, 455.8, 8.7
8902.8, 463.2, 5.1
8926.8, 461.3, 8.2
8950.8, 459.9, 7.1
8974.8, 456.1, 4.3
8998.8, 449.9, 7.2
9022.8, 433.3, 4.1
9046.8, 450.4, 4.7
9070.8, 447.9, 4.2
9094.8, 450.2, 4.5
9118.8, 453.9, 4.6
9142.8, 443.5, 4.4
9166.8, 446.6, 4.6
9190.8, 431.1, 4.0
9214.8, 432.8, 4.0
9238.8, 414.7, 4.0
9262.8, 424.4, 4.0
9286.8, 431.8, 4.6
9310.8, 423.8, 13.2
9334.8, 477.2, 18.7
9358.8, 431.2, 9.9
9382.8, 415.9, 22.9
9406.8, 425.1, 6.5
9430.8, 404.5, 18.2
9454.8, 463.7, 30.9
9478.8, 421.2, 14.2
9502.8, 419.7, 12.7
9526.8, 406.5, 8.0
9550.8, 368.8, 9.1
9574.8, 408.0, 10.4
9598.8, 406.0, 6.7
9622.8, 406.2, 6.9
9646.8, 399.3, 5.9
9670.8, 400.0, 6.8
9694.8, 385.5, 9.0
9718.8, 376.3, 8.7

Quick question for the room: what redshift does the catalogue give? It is 0.000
